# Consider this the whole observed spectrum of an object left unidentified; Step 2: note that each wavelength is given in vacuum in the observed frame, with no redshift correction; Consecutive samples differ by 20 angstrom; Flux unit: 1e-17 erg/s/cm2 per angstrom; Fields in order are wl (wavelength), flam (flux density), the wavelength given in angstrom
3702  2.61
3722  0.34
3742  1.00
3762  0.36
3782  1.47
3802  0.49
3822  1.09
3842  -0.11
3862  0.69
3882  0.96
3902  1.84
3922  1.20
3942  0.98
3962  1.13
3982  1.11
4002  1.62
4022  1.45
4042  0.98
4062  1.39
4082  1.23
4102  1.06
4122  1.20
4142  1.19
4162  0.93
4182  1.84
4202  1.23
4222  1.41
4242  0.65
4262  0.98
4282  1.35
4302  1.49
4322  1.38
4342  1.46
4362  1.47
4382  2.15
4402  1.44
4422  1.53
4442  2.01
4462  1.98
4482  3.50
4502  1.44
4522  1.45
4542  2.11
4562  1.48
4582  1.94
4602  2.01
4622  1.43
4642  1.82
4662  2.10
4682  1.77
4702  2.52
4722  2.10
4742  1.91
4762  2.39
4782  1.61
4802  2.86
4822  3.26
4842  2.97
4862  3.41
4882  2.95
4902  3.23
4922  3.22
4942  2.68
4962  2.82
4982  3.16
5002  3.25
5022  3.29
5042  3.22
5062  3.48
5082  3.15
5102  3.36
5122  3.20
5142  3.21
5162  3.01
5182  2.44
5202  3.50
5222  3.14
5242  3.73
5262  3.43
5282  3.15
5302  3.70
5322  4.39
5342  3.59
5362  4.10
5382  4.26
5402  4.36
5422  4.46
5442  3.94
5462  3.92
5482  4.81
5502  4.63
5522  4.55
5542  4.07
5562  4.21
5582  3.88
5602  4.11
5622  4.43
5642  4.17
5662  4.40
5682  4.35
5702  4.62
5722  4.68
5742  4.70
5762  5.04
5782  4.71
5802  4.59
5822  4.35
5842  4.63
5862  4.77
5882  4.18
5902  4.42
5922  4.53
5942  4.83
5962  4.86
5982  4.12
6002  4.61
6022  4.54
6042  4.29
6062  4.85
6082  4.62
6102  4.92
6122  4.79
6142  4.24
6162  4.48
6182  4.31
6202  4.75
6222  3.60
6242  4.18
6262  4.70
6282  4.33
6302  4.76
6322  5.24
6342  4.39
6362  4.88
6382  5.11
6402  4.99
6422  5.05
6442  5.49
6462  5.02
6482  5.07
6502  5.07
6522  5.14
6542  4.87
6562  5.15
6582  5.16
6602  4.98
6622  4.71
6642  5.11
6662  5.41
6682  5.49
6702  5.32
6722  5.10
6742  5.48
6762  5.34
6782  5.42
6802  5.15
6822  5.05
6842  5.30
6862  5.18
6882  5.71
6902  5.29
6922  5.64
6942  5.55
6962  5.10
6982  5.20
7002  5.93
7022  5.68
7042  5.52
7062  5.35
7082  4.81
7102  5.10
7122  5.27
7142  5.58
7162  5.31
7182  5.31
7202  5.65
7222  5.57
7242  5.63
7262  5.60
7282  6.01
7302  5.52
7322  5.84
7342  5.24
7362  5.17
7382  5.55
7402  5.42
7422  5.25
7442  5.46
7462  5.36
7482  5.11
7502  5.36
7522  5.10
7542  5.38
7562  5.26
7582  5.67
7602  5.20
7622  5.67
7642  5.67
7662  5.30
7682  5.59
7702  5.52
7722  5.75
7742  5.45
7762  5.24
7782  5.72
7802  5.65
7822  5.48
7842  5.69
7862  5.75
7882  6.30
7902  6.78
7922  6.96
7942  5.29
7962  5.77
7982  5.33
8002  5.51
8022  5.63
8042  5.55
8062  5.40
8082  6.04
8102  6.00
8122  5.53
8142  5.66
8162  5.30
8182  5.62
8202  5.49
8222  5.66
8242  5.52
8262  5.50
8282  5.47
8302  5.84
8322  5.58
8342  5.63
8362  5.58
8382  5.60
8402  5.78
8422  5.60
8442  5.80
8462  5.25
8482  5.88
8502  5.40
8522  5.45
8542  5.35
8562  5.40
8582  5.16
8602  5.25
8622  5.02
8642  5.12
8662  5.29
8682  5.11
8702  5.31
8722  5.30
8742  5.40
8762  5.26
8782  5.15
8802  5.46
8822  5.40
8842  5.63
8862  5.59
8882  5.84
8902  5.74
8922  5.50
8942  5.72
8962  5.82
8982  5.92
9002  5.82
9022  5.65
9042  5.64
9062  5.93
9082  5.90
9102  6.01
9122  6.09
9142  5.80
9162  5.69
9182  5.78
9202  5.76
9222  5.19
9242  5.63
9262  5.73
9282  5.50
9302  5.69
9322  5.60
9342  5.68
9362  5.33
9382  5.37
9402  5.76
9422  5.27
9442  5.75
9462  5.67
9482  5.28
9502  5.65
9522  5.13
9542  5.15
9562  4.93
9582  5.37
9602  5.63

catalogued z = 0.203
